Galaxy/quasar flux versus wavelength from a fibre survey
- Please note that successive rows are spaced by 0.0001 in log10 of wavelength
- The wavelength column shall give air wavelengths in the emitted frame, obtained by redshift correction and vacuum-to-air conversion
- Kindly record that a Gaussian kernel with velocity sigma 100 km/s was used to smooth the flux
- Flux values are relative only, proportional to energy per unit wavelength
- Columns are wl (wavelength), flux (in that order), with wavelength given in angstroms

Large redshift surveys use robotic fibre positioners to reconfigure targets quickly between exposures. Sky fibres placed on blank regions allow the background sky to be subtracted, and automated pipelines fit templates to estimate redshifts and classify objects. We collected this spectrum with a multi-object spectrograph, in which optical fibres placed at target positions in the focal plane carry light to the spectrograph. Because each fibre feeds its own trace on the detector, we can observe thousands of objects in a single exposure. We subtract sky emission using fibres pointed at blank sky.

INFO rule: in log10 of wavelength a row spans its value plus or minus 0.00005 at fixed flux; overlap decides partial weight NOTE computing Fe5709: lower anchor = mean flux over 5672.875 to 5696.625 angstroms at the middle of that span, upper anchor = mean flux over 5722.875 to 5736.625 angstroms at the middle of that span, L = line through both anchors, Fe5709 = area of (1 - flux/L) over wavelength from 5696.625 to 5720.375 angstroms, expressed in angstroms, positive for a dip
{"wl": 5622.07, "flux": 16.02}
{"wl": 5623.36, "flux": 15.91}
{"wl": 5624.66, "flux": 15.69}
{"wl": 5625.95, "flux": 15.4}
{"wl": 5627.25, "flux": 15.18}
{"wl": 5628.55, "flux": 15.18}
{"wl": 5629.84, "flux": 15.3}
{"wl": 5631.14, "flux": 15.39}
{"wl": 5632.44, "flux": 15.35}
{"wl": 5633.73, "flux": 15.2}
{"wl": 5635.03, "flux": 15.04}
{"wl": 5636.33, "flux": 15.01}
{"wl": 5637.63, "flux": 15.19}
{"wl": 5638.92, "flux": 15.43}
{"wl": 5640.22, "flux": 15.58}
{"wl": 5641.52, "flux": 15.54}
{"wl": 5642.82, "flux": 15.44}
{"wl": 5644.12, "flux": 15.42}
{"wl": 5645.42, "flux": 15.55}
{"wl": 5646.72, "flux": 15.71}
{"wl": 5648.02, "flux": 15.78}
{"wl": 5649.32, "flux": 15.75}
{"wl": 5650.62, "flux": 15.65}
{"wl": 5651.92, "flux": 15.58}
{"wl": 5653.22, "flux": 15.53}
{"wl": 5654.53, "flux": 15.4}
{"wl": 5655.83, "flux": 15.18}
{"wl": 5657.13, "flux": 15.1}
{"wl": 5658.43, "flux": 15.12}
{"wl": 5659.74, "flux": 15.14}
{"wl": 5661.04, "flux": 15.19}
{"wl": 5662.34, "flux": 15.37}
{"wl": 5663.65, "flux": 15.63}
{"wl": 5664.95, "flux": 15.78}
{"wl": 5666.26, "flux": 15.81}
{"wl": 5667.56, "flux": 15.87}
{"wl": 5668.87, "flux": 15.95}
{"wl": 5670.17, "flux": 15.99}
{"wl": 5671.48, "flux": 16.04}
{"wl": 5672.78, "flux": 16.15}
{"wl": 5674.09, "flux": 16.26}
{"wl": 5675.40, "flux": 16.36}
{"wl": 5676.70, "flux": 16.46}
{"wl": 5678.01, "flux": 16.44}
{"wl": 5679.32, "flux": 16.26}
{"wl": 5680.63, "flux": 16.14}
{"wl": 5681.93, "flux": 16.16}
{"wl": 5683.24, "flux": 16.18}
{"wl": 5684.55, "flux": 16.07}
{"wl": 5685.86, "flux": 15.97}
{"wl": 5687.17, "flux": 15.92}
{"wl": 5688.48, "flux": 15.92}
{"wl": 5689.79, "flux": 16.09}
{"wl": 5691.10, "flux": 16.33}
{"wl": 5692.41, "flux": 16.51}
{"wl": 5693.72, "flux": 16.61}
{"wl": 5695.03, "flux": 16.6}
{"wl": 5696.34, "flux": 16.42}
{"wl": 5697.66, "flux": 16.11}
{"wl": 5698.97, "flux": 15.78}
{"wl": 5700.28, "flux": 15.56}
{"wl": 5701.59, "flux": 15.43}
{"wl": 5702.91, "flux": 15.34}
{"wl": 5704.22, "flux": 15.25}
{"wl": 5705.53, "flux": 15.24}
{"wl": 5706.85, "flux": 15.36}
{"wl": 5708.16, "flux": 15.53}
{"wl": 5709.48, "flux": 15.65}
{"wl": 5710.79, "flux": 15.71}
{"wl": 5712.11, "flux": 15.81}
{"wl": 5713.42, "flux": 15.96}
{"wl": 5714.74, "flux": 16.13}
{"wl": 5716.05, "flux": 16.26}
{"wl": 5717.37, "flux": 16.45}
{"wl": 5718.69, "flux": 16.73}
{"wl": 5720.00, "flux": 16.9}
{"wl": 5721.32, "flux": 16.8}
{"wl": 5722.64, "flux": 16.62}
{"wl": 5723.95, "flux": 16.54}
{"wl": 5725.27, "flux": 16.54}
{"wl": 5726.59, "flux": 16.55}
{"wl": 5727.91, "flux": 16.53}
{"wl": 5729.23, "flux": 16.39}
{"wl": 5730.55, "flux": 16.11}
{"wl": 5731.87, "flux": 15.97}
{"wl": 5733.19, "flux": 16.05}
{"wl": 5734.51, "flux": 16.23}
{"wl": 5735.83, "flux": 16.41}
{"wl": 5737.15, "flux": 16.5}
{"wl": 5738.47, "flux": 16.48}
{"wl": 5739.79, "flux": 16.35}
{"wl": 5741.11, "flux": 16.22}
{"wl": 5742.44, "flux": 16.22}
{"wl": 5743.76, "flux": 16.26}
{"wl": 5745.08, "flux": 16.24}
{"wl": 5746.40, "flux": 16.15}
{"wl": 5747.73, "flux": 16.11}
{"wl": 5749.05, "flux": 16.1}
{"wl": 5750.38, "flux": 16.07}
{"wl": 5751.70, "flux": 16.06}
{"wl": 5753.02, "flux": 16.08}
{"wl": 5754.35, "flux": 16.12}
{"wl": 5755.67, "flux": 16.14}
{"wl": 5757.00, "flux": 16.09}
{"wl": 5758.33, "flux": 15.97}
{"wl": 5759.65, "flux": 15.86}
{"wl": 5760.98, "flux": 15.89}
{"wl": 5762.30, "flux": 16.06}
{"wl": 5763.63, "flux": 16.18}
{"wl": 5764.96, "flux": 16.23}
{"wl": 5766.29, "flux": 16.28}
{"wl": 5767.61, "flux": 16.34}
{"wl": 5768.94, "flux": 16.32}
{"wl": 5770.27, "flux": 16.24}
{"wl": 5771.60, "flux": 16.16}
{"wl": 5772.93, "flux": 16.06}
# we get 0.7 angstroms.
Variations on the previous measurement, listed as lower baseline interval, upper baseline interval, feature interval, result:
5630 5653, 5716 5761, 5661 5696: -0.72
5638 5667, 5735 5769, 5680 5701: -0.53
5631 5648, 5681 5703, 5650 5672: 0.18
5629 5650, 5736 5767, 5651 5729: -1.07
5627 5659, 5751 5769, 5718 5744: -0.80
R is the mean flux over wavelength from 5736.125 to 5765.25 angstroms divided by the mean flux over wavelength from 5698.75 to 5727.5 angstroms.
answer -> 1.01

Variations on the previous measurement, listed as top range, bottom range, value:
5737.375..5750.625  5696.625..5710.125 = 1.04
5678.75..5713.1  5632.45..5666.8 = 1.03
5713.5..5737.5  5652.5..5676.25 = 1.05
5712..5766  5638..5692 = 1.03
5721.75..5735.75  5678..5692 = 1.01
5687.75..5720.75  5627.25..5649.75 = 1.04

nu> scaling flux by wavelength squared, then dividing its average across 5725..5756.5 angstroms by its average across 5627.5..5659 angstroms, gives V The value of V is 1.1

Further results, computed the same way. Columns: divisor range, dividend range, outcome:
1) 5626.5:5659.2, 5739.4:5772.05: 1.09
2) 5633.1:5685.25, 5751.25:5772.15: 1.07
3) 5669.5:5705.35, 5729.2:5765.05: 1.03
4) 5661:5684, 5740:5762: 1.03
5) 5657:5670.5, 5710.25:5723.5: 1.07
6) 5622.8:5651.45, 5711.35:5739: 1.09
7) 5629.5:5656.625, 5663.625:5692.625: 1.06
